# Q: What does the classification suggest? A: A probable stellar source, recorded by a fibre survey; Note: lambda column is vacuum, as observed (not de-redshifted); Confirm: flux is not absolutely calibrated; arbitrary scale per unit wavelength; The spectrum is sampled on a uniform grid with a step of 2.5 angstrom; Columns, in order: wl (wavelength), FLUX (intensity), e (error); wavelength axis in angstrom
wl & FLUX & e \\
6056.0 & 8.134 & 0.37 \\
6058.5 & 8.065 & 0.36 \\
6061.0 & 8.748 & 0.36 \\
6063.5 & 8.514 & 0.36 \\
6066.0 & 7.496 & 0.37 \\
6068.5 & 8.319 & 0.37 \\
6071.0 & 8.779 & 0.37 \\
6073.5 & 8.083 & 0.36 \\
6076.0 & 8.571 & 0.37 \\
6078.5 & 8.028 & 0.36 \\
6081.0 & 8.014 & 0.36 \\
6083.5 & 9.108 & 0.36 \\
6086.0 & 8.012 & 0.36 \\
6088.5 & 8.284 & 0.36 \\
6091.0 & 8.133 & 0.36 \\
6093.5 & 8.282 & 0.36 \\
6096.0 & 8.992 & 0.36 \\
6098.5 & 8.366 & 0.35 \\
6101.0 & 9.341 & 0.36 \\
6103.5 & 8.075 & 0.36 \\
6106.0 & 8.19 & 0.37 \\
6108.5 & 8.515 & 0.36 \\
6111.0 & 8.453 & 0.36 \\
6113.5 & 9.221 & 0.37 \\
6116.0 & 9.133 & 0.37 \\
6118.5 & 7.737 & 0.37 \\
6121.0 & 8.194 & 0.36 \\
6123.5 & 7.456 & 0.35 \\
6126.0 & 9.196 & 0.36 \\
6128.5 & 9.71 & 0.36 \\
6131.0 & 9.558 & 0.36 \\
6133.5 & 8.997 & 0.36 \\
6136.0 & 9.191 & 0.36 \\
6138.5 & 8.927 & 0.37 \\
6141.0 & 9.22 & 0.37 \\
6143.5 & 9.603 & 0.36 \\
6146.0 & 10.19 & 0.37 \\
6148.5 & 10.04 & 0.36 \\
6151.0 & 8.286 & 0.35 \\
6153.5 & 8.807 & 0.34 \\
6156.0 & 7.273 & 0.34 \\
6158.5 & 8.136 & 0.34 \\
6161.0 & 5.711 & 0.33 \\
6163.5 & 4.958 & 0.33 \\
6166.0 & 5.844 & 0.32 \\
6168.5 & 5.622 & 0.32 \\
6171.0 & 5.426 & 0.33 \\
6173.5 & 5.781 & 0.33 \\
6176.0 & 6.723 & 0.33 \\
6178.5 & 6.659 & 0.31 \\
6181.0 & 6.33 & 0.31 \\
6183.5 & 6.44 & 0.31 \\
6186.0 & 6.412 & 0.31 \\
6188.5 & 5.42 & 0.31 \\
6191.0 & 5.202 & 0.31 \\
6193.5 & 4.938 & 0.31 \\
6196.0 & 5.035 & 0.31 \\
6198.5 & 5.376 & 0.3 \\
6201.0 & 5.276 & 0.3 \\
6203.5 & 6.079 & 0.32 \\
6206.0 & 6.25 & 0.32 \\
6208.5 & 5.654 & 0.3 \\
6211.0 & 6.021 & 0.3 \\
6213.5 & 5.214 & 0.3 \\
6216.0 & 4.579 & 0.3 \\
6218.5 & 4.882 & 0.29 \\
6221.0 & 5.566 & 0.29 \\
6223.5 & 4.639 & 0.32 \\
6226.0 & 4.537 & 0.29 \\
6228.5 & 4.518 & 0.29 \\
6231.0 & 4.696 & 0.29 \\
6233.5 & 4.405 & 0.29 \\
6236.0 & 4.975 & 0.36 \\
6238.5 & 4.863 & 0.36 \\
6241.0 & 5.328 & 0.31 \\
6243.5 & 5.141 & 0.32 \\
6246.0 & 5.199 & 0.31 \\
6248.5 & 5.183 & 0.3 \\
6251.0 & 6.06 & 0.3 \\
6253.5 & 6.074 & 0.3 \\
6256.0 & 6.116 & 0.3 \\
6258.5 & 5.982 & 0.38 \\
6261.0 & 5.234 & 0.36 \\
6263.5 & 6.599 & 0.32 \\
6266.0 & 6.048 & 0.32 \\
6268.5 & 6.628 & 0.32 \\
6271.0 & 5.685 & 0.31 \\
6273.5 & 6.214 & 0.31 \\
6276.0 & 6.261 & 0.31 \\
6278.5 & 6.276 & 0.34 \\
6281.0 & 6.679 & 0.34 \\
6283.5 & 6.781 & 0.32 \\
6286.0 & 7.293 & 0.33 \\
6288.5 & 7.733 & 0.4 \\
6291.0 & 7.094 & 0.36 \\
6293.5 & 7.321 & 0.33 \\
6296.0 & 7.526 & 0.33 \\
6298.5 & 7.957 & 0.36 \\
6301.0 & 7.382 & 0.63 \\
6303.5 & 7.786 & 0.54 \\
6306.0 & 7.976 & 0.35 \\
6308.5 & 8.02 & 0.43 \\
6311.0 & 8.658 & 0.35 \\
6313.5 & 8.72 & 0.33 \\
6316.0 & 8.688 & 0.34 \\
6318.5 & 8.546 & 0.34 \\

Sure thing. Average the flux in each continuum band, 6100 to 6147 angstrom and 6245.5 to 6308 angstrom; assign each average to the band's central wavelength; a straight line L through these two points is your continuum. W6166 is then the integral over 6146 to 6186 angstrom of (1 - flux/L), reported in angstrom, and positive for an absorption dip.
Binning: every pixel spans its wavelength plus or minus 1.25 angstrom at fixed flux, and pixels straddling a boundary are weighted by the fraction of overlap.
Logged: 6.7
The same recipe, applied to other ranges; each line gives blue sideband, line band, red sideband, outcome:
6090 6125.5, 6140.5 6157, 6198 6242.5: -4.14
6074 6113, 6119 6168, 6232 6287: -4.21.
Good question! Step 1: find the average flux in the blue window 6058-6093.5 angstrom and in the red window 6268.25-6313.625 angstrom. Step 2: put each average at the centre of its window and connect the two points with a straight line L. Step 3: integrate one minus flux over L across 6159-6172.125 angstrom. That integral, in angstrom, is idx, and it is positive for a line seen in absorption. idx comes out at 3.7 angstrom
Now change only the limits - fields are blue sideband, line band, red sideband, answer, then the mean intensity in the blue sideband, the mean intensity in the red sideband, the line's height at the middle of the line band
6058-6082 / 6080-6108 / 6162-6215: -2.5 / 8.27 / 5.74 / 7.76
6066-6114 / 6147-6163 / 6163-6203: -3.3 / 8.42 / 5.74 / 6.55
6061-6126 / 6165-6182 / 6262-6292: 3.5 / 8.39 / 6.59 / 7.61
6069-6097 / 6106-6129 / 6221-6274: -2.4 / 8.38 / 5.43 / 7.76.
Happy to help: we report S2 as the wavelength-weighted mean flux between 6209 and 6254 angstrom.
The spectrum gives 5.1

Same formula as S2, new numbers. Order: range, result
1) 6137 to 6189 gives 7.26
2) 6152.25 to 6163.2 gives 7.26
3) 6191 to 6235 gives 5.16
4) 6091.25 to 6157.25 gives 8.8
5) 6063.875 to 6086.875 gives 8.28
